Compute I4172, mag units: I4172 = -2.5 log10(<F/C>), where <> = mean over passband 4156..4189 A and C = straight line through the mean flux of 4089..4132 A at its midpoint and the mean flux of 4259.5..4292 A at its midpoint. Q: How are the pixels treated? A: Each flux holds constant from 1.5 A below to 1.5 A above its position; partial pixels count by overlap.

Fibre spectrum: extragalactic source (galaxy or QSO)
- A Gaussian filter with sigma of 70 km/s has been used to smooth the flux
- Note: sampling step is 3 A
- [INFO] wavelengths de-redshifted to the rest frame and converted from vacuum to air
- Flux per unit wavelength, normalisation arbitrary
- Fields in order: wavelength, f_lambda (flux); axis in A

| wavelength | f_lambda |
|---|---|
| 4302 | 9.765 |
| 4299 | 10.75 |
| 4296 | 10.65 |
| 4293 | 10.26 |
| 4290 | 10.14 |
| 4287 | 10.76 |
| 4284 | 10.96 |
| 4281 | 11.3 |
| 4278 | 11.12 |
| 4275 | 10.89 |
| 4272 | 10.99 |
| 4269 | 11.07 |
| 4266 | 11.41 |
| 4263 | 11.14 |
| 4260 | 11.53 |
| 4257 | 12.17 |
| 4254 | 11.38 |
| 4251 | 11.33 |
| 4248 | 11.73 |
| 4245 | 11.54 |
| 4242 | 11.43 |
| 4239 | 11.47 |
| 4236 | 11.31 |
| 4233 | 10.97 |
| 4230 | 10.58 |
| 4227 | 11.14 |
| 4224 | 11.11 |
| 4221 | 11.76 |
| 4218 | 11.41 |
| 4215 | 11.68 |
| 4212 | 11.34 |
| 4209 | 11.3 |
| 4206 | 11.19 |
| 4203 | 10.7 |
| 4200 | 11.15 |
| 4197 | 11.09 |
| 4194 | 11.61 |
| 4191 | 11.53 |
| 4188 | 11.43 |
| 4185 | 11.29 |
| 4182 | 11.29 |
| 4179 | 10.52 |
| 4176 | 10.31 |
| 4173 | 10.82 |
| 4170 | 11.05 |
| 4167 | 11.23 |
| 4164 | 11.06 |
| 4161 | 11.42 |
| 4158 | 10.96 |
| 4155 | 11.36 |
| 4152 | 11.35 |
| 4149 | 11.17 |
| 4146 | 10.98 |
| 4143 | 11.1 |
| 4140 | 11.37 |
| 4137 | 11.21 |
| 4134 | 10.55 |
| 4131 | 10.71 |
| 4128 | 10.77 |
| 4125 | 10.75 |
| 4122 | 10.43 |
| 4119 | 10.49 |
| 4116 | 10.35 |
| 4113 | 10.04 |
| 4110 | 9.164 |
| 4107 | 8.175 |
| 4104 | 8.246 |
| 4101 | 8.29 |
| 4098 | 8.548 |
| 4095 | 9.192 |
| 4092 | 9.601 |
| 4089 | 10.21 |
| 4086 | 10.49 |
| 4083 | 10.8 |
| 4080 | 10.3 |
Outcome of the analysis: -0.09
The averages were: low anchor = 9.63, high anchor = 11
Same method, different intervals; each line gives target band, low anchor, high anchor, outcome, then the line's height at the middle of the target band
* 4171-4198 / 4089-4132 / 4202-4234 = -0.04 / 10.7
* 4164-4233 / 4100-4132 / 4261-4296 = -0.08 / 10.4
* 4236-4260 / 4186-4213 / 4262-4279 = -0.04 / 11.2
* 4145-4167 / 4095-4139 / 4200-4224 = -0.08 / 10.4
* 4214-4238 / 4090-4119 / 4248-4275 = -0.04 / 10.9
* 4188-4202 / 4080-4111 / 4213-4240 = -0.05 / 10.8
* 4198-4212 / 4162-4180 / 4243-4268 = 0.00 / 11.1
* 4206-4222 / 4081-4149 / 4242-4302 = -0.07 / 10.7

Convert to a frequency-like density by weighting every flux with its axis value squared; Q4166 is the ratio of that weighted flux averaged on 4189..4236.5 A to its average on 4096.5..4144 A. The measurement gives 1.2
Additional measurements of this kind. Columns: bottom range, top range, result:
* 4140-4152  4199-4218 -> 1.04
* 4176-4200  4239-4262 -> 1.07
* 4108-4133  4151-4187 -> 1.10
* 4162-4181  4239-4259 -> 1.11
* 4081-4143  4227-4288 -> 1.21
